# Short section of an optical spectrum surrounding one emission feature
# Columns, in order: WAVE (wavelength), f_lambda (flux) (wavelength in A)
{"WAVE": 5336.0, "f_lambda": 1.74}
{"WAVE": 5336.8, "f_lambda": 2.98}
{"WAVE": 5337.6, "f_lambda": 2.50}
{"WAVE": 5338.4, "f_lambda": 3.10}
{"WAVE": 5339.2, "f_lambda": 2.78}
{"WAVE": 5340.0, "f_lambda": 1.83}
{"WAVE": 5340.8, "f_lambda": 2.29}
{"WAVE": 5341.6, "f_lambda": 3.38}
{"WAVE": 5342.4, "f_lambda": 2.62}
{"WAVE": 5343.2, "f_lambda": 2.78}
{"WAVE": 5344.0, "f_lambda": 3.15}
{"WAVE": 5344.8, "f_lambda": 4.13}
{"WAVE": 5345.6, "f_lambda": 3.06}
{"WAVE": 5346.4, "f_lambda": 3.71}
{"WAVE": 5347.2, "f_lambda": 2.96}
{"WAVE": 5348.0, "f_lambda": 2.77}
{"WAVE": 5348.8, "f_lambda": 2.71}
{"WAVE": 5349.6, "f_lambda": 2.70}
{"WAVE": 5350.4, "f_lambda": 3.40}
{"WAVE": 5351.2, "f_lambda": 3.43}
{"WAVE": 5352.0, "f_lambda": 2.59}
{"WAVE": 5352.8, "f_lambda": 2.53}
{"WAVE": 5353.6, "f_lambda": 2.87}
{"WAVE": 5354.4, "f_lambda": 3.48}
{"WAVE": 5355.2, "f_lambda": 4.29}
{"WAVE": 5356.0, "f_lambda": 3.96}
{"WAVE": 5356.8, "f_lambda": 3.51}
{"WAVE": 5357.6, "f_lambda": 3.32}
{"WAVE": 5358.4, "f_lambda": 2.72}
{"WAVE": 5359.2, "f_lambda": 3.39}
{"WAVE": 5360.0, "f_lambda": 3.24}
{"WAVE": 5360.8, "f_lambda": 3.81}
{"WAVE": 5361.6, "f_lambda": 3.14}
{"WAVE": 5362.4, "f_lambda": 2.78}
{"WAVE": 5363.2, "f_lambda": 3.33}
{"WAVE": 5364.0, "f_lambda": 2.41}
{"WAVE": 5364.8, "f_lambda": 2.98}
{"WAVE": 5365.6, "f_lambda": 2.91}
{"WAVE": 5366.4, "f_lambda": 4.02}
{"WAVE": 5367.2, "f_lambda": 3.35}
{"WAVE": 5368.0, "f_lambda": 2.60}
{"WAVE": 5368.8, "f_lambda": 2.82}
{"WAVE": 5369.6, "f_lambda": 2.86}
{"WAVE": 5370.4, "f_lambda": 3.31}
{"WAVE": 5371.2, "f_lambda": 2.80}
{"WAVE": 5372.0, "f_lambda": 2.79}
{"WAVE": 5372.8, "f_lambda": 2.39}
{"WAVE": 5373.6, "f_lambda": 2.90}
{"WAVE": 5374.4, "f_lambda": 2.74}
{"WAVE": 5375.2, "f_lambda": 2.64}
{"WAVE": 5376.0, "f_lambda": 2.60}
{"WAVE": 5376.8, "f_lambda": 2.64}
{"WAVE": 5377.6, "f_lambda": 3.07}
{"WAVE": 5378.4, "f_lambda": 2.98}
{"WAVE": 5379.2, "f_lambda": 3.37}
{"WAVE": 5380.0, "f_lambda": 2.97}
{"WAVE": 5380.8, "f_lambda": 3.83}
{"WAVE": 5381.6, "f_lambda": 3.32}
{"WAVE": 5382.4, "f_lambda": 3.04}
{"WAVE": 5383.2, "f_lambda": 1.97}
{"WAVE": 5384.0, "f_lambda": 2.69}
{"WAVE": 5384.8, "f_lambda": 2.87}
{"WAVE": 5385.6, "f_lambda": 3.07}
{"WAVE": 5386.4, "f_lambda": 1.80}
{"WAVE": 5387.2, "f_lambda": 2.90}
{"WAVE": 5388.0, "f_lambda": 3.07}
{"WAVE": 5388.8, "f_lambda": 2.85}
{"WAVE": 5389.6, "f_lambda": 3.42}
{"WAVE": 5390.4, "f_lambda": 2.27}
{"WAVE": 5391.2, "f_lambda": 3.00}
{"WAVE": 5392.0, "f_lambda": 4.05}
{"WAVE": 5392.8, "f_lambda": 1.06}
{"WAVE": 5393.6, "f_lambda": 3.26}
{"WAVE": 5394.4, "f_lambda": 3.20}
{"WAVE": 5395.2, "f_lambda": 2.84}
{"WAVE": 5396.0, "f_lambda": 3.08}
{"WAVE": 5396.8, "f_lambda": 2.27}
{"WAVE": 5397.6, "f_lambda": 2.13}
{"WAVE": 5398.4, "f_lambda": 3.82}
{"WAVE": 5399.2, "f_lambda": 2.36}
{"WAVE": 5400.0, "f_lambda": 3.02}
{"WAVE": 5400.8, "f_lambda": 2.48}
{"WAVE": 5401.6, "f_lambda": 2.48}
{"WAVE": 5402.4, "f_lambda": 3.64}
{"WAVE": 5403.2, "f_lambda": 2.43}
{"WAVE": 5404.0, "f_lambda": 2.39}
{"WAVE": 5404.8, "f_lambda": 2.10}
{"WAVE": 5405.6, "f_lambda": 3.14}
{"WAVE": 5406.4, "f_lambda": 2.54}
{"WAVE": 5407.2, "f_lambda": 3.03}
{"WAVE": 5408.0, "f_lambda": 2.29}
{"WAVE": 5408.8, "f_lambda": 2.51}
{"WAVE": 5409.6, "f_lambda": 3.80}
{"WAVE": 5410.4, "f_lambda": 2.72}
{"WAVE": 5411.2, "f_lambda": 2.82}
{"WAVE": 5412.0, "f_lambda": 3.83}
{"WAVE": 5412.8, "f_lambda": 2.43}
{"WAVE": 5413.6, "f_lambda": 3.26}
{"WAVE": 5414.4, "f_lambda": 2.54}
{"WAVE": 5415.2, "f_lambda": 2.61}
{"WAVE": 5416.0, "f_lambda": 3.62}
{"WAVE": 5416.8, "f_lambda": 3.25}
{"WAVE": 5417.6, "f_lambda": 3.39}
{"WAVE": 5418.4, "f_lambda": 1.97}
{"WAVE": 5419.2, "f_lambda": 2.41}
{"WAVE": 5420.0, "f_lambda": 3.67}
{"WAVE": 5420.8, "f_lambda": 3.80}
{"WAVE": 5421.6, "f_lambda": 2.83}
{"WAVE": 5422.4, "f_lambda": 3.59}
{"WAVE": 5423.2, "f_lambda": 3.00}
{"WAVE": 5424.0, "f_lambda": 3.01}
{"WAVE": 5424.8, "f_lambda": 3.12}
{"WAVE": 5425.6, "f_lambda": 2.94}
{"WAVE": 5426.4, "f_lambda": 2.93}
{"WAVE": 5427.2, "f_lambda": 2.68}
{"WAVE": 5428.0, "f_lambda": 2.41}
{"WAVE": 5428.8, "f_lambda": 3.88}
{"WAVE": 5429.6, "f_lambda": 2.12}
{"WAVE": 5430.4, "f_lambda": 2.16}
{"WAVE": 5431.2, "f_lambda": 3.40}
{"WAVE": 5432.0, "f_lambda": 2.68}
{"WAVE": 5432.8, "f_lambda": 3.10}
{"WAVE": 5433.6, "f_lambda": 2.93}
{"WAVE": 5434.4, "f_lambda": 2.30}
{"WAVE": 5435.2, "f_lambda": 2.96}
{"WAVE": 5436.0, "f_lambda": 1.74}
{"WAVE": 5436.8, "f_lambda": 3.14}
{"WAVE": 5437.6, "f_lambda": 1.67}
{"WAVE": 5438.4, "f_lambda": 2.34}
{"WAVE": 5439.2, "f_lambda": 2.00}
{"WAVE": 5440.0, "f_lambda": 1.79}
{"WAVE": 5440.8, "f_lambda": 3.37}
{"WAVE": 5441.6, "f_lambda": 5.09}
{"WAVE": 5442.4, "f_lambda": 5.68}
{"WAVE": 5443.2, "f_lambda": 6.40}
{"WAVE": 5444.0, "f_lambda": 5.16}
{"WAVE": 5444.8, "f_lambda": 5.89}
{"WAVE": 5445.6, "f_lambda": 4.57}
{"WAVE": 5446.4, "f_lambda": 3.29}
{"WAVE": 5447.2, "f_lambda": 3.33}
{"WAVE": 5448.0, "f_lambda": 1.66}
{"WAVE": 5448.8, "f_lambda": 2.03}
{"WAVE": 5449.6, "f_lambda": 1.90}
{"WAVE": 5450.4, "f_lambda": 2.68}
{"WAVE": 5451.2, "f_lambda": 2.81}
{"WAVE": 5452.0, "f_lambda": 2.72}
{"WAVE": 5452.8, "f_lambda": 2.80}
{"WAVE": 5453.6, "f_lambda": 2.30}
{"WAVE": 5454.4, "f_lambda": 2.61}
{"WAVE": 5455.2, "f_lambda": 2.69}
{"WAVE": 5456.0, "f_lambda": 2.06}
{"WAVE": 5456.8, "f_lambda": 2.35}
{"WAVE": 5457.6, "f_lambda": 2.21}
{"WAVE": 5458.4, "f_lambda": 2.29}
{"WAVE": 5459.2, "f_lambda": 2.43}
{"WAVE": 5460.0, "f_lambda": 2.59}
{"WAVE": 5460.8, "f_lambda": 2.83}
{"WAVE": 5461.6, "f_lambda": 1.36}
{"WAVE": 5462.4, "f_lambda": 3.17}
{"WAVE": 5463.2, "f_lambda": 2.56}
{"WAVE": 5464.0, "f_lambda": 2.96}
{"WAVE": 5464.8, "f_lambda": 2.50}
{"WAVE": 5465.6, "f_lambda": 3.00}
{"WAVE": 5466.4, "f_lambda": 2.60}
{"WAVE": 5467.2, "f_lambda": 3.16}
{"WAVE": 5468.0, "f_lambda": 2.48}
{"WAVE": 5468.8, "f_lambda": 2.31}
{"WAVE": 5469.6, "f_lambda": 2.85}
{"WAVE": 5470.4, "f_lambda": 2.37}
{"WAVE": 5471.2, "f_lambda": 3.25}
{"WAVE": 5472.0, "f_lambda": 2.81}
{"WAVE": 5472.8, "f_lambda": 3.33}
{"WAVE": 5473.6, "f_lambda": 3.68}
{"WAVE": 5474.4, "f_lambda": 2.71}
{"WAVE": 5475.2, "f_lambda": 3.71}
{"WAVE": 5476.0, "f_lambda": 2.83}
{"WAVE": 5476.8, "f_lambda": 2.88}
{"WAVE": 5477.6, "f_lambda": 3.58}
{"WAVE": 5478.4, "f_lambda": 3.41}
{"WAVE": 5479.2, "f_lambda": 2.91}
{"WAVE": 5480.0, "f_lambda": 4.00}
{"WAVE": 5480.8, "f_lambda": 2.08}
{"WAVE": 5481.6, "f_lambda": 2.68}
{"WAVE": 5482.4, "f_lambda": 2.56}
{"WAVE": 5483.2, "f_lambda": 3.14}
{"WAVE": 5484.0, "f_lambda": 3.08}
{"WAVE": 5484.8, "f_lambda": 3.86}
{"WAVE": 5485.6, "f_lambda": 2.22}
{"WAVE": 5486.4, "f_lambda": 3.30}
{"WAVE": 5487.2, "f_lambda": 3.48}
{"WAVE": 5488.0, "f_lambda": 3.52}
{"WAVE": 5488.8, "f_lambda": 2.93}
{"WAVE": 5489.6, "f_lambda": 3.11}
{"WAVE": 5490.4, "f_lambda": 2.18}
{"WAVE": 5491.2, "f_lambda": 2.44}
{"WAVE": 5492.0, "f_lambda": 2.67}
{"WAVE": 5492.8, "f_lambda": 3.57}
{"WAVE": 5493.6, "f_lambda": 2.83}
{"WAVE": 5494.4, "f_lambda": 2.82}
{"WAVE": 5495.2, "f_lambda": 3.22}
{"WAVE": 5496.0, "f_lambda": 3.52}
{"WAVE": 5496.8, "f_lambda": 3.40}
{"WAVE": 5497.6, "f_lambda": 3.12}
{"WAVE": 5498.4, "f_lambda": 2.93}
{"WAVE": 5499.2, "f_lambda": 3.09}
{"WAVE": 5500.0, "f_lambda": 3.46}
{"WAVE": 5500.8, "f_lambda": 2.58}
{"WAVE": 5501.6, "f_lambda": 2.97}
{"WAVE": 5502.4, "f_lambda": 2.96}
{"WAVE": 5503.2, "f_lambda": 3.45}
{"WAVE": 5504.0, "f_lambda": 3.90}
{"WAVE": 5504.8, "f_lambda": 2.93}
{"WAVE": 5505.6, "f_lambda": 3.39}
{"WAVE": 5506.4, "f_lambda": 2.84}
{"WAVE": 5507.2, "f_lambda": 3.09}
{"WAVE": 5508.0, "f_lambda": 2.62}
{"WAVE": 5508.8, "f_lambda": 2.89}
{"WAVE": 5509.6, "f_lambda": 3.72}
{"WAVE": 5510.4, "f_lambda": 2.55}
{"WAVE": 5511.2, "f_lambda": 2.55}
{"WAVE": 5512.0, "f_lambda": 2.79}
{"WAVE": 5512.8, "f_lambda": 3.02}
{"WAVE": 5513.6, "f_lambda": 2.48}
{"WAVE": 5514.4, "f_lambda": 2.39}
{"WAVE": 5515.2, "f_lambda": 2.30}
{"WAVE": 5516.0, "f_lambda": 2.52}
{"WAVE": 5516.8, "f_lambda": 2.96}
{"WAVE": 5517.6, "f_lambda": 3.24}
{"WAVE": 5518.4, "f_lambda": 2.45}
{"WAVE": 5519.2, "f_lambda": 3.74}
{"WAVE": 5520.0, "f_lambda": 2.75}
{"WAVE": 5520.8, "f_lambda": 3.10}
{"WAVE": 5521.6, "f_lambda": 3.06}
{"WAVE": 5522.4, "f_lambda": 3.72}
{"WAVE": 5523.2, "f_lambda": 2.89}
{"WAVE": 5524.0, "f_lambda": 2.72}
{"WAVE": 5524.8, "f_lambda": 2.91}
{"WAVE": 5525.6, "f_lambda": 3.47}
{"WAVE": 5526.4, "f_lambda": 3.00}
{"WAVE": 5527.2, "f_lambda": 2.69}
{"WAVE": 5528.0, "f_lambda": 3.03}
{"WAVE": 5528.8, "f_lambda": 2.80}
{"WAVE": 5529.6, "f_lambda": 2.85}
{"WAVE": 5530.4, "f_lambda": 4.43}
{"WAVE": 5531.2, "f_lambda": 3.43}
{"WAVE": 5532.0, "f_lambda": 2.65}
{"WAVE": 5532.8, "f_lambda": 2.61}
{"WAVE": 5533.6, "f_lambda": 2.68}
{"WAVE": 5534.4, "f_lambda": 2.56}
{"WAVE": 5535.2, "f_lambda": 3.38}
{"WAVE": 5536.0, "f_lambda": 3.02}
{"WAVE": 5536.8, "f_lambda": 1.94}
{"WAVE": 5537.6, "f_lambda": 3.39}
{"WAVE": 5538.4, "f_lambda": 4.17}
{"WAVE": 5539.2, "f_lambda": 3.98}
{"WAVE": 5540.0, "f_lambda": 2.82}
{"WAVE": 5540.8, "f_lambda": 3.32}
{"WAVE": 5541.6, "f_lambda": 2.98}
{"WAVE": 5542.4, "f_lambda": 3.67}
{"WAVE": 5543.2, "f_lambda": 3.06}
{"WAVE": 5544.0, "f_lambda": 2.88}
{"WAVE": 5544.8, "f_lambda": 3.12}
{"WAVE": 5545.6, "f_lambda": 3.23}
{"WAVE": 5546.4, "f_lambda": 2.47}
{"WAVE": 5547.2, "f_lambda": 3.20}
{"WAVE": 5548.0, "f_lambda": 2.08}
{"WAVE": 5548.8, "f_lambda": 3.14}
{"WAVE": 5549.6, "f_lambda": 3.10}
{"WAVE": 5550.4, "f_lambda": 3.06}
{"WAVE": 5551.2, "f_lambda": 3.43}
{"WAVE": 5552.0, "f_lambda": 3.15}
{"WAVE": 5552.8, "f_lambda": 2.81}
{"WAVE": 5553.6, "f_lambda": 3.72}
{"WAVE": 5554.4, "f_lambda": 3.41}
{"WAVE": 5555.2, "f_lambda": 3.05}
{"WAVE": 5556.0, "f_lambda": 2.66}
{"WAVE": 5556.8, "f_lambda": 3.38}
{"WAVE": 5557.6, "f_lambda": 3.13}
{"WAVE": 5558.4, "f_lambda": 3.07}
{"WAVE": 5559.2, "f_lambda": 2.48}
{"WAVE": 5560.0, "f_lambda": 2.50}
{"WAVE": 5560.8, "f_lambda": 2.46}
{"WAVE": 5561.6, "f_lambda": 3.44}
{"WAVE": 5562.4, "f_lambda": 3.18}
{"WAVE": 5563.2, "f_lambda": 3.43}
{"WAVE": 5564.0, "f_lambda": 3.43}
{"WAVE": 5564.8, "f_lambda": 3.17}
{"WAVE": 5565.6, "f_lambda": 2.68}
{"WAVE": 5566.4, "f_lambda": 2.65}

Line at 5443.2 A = H-beta 4861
